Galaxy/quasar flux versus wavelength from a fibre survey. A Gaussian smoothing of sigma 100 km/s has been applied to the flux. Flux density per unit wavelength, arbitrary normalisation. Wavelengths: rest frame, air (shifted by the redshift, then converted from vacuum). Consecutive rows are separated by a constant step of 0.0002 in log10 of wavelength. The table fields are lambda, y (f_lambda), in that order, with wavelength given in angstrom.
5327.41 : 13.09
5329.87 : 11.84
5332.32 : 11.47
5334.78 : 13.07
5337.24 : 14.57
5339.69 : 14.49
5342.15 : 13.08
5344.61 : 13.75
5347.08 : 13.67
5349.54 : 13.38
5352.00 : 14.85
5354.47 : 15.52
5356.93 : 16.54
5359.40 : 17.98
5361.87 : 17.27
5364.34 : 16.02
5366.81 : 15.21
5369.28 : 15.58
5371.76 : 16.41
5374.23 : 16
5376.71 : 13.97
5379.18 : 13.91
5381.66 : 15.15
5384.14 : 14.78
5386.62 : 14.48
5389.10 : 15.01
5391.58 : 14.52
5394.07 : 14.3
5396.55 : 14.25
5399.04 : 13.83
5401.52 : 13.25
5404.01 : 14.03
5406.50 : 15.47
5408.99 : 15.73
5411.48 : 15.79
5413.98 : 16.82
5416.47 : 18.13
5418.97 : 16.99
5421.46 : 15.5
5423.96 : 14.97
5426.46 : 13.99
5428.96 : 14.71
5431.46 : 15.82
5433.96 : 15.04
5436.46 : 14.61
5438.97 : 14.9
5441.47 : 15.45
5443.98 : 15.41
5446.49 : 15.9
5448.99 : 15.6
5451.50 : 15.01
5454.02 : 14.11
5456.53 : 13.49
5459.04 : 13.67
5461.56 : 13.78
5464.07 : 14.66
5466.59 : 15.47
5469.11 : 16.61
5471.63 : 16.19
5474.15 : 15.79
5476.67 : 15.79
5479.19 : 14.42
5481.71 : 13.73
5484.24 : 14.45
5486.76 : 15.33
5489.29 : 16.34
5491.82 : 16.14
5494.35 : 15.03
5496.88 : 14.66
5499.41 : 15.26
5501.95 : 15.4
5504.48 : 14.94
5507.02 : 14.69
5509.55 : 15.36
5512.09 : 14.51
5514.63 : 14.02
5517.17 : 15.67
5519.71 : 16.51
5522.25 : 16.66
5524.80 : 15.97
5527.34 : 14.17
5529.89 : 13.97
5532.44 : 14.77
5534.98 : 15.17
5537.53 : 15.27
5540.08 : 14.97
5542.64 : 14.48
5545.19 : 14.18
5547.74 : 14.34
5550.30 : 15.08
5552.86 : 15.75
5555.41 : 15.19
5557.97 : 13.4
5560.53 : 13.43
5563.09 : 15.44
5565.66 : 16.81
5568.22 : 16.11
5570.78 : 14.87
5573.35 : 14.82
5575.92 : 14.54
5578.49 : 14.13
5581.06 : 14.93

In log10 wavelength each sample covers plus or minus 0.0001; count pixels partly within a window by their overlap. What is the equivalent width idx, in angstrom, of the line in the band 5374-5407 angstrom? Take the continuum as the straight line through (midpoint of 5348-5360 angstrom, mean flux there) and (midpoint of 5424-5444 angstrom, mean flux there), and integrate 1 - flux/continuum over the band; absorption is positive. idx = 1.8 angstrom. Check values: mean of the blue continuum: 15.5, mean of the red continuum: 15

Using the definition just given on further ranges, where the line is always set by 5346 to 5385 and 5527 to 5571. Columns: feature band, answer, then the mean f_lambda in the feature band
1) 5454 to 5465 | 0.9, 13.9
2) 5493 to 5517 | 0.1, 14.9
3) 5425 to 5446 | 0.2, 15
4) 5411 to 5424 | -1.1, 16.5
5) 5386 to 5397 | 0.6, 14.5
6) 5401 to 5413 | 0.2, 15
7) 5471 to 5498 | -0.3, 15.2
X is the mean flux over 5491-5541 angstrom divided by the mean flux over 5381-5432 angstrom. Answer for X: 1.0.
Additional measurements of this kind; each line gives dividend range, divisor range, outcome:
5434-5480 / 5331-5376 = 1.01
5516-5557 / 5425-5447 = 1.00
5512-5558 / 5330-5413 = 1.02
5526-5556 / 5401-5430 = 0.95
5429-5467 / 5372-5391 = 1.00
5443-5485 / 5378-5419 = 0.99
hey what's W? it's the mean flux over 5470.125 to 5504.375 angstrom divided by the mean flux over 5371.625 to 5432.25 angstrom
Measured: 1.01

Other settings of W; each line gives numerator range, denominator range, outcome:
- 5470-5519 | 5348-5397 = 0.99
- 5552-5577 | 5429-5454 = 0.99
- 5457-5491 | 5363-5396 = 1.00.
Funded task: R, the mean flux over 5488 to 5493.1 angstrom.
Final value 16.2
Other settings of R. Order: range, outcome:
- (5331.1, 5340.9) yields 13.4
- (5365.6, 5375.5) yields 15.8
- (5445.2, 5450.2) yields 15.8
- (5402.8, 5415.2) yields 15.6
